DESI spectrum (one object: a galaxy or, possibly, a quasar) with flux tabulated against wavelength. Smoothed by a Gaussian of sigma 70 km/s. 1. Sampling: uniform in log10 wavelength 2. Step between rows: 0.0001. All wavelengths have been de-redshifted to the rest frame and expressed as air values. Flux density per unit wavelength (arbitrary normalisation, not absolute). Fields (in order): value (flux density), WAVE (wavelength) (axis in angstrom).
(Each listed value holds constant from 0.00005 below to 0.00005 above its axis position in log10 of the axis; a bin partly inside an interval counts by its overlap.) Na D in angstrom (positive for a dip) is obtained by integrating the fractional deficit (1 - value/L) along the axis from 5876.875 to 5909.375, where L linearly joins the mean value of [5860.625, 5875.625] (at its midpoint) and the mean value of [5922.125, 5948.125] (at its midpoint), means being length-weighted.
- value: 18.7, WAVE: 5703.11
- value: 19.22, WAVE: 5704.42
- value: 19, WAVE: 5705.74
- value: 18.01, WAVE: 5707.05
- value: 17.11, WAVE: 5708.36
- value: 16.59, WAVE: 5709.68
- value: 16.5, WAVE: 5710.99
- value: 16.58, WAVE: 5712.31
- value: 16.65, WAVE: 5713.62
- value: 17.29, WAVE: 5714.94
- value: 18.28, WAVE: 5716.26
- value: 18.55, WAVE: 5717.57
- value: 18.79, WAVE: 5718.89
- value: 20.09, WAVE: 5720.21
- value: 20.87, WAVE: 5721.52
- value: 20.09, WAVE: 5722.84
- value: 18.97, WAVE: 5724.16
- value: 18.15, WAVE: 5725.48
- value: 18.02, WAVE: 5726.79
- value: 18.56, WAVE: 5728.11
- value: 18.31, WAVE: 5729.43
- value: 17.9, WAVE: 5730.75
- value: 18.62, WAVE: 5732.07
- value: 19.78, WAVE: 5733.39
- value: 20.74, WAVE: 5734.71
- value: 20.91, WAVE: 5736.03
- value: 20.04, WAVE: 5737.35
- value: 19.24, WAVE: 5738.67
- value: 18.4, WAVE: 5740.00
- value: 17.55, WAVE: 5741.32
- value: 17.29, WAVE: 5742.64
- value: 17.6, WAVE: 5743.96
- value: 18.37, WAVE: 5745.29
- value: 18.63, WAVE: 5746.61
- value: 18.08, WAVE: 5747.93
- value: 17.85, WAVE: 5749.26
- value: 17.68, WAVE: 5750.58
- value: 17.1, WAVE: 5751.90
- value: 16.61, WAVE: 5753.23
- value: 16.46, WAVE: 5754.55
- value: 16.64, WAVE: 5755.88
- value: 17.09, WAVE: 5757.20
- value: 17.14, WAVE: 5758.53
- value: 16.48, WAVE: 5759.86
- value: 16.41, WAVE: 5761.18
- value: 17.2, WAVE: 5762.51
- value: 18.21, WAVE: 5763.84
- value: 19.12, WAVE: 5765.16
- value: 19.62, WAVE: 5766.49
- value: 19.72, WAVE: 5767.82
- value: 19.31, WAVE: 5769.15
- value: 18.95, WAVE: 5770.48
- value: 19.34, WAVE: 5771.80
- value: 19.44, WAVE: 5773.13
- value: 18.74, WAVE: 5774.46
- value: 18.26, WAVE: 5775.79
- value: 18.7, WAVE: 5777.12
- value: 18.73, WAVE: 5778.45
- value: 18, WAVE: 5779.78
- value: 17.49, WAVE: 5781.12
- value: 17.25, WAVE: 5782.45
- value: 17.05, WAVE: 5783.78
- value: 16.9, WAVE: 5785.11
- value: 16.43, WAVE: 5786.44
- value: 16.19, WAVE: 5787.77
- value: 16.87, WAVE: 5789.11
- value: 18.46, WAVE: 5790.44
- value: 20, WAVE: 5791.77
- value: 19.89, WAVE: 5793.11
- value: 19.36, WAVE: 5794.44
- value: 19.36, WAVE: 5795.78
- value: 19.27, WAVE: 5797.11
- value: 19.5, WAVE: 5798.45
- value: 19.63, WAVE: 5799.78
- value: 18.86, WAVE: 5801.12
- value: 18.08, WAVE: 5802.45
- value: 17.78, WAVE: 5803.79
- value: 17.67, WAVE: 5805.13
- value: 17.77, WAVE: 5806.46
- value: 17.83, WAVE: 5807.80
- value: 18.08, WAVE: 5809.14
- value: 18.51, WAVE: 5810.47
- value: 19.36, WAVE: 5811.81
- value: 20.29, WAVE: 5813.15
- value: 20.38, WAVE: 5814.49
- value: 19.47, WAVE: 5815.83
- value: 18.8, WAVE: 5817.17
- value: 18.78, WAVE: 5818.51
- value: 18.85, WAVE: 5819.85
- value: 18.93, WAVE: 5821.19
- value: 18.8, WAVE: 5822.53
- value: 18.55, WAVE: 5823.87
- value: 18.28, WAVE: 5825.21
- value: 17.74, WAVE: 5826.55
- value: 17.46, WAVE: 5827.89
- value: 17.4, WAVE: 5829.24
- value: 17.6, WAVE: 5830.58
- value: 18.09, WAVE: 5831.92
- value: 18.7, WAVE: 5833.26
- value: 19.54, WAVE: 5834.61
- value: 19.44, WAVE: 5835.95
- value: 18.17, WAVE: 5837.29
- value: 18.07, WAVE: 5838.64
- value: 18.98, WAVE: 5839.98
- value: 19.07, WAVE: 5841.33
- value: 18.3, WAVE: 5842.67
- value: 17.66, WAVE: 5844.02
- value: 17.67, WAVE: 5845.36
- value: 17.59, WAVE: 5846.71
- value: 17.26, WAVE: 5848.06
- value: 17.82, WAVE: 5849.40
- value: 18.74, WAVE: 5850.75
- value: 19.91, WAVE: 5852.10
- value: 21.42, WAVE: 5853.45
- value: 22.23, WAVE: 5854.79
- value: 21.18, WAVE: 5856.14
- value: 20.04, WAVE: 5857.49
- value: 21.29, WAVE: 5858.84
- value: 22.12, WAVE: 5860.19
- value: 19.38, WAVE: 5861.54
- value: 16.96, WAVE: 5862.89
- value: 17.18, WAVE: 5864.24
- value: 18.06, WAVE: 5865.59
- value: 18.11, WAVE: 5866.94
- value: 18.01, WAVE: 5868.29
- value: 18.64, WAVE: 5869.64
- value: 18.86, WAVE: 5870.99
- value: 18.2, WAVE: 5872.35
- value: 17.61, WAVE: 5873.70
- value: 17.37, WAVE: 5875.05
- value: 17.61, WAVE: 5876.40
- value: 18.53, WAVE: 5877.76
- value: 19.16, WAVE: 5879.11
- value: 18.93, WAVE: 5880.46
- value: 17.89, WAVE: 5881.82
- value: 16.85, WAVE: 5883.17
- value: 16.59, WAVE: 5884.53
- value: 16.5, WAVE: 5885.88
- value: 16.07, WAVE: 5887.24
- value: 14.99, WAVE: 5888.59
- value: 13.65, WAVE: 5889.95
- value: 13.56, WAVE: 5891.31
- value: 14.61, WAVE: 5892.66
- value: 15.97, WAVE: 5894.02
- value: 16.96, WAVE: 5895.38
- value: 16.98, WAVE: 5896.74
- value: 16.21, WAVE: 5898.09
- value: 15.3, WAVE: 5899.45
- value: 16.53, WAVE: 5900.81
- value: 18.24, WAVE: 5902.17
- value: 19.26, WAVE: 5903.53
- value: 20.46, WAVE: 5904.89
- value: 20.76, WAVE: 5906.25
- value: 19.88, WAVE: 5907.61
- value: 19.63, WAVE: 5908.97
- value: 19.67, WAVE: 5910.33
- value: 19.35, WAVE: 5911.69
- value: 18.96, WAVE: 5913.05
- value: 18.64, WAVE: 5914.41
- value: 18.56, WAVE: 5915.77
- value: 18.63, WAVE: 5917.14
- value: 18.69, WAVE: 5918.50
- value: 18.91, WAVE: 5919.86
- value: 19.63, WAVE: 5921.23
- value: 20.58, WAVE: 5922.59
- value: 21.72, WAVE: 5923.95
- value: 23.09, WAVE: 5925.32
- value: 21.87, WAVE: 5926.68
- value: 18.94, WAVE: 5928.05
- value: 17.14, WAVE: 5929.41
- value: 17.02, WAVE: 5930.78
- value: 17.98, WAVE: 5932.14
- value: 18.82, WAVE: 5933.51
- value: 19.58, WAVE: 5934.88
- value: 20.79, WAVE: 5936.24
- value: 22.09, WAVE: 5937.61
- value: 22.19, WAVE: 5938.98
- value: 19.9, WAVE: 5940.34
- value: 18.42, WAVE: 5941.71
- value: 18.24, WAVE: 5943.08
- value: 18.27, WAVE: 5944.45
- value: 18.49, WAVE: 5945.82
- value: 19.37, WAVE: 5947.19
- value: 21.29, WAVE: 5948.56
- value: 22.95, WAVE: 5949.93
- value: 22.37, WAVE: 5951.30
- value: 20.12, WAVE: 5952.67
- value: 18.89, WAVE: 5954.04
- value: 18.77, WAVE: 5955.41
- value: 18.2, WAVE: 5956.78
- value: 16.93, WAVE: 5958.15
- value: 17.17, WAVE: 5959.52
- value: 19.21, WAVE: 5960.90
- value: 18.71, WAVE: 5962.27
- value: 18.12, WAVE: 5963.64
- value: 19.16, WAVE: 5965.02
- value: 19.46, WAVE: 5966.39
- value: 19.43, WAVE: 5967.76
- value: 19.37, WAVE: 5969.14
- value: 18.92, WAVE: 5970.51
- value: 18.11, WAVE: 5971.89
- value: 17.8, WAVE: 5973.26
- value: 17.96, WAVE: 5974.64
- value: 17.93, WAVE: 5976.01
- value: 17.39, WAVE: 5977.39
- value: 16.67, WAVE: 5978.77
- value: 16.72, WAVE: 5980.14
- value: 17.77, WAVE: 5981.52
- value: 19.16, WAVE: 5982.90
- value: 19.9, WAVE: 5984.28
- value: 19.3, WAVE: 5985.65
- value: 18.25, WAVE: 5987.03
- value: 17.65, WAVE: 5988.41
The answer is 2.6 angstrom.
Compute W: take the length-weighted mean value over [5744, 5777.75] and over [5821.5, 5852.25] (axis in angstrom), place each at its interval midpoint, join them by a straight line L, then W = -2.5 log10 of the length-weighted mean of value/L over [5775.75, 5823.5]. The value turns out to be -0.020 mag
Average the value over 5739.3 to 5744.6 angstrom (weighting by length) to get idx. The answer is 17.7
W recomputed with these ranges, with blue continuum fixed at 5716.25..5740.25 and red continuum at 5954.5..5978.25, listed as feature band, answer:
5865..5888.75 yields 0.06 mag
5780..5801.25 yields 0.04 mag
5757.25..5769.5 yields 0.06 mag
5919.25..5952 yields -0.08 mag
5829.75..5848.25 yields 0.03 mag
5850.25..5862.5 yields -0.10 mag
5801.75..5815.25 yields 0.02 mag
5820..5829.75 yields 0.04 mag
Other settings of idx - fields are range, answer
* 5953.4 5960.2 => 18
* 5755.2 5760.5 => 16.8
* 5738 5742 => 18.4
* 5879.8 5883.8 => 17.9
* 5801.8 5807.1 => 17.8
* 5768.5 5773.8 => 19.3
